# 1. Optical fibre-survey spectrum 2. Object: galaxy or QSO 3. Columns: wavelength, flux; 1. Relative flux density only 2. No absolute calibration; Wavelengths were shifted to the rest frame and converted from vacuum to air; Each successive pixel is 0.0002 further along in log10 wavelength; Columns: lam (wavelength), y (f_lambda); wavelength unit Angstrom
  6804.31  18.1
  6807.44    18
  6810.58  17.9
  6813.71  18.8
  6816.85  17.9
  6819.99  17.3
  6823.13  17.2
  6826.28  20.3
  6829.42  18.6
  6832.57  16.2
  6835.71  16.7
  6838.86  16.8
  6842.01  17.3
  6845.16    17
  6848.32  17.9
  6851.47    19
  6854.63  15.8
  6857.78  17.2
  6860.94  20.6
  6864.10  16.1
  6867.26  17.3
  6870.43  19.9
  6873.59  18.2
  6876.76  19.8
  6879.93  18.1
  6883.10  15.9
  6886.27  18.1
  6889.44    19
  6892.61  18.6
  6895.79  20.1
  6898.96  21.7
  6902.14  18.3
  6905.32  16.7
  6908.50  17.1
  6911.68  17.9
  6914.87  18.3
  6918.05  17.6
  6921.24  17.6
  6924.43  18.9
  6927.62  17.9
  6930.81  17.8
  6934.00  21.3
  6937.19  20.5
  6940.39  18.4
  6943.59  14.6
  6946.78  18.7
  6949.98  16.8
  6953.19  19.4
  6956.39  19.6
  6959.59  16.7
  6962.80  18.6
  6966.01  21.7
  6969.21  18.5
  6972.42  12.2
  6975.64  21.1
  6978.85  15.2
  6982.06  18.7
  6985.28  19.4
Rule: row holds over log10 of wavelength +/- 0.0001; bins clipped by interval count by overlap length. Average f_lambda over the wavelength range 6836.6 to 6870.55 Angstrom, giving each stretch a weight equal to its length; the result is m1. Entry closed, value 17.6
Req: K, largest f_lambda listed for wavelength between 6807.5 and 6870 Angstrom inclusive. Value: 20.6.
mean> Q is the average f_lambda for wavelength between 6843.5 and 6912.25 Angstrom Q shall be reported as 18.2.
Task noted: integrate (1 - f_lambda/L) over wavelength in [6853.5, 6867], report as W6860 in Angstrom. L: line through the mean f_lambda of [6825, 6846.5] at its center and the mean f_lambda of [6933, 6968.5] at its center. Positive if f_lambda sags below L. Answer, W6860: 0.2 Angstrom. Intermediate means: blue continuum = 17.5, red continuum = 18.7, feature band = 17.5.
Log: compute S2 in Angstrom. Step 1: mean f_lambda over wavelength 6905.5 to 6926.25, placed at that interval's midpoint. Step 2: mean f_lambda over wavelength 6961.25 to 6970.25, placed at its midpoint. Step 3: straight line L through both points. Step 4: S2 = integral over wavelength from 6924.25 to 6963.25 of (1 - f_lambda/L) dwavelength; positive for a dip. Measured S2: 1.0 Angstrom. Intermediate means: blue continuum 17.8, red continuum 19.7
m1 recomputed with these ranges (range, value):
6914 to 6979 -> 18.2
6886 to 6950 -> 18.4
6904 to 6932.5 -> 17.8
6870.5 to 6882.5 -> 18.6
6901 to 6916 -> 17.6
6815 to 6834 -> 17.9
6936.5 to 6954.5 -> 17.9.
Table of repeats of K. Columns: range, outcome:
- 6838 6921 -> 21.7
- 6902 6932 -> 18.9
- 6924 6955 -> 21.3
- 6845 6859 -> 19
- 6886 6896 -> 20.1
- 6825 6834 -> 20.3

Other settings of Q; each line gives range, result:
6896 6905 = 19.6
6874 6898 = 18.6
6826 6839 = 17.6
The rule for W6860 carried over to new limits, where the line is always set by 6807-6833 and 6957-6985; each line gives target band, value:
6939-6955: 0.4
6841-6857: 0.6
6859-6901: -1.5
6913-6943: -0.9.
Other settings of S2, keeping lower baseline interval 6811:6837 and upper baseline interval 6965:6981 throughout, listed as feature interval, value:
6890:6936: -2.2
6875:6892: -0.4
